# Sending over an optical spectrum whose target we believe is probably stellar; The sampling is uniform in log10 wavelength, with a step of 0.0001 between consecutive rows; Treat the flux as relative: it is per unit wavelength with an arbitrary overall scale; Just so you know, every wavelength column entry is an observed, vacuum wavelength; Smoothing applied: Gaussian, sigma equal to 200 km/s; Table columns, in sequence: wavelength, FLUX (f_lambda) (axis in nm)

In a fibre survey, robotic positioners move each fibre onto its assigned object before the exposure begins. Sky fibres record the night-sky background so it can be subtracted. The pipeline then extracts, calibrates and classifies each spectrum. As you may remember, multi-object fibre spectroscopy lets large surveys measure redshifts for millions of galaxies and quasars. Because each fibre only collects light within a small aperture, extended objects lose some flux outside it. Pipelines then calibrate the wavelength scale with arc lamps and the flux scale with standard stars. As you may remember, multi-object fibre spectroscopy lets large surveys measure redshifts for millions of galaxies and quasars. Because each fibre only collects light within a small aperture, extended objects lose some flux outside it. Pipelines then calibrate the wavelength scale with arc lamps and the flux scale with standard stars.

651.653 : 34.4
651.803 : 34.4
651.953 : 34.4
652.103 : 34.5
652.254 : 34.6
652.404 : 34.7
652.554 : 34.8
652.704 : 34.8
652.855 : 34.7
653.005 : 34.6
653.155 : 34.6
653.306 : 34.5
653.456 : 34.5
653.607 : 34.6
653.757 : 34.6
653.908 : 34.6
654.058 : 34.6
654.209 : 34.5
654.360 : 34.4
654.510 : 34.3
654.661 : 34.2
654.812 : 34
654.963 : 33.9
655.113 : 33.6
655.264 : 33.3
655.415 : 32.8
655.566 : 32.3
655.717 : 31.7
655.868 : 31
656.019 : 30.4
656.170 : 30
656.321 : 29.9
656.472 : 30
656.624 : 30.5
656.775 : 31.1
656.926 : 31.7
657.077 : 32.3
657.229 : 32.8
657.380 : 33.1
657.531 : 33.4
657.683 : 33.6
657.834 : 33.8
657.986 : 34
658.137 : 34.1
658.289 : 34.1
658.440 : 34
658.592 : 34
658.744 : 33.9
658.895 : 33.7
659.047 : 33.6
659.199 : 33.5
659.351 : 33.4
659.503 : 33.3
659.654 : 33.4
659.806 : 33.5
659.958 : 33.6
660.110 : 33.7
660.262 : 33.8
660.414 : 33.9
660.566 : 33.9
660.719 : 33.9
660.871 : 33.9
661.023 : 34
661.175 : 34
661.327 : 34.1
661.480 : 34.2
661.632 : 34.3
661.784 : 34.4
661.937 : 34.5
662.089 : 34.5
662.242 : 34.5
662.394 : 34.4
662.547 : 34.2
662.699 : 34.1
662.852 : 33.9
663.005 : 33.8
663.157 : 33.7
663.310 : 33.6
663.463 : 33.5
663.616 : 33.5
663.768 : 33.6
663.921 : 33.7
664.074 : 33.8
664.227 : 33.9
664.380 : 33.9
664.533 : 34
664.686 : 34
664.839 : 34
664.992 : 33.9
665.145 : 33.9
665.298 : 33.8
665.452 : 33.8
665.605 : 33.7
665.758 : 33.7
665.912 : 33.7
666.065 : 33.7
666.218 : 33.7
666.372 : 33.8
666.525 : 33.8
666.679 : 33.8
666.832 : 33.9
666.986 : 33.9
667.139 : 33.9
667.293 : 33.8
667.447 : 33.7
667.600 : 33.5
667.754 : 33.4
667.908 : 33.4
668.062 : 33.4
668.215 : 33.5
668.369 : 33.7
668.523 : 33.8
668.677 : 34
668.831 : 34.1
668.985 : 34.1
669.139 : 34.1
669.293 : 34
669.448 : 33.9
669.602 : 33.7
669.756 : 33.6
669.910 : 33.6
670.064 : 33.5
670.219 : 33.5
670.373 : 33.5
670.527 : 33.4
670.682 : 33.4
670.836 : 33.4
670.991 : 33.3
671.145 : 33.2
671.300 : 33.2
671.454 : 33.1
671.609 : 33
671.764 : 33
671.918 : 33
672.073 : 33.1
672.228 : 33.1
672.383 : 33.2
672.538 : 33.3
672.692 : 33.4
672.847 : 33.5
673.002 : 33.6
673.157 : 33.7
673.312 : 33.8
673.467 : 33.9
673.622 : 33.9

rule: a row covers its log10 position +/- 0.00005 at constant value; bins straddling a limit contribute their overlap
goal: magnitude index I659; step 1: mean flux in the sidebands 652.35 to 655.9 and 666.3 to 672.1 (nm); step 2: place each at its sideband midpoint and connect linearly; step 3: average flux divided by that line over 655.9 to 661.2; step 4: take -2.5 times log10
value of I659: 0.03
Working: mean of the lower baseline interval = 34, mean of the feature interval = 33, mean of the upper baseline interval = 33.6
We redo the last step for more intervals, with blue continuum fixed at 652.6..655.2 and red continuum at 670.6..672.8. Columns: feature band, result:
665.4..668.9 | -0.01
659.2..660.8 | 0.01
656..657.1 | 0.12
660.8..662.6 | -0.01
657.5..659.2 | 0.01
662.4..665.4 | 0.00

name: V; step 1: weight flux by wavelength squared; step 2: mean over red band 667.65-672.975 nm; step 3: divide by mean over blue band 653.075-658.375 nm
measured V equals 1.06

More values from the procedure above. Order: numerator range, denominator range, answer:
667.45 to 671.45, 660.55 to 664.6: 1.01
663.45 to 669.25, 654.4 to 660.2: 1.06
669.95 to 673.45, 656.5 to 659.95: 1.05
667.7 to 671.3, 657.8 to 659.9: 1.03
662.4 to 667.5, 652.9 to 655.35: 1.02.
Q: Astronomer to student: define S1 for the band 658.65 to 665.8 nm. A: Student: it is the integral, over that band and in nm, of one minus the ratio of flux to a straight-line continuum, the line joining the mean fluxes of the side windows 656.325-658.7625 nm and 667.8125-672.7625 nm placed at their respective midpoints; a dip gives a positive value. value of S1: -0.18 nm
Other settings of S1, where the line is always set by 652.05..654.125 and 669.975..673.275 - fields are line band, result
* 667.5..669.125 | -0.008 nm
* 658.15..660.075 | 0.029 nm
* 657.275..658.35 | 0.018 nm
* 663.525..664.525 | 0.003 nm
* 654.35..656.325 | 0.107 nm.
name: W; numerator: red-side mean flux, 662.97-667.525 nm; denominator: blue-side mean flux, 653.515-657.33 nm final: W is 1.03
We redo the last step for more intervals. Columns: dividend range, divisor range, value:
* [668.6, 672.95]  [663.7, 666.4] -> 0.99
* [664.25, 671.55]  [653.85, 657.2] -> 1.04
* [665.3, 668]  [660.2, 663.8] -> 0.99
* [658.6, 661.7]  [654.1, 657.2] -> 1.05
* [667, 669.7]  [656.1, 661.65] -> 1.02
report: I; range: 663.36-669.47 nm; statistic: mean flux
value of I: 33.8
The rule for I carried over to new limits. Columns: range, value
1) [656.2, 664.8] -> 33.5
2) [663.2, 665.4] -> 33.8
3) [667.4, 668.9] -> 33.7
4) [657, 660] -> 33.6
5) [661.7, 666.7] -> 33.9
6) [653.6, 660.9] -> 33.2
